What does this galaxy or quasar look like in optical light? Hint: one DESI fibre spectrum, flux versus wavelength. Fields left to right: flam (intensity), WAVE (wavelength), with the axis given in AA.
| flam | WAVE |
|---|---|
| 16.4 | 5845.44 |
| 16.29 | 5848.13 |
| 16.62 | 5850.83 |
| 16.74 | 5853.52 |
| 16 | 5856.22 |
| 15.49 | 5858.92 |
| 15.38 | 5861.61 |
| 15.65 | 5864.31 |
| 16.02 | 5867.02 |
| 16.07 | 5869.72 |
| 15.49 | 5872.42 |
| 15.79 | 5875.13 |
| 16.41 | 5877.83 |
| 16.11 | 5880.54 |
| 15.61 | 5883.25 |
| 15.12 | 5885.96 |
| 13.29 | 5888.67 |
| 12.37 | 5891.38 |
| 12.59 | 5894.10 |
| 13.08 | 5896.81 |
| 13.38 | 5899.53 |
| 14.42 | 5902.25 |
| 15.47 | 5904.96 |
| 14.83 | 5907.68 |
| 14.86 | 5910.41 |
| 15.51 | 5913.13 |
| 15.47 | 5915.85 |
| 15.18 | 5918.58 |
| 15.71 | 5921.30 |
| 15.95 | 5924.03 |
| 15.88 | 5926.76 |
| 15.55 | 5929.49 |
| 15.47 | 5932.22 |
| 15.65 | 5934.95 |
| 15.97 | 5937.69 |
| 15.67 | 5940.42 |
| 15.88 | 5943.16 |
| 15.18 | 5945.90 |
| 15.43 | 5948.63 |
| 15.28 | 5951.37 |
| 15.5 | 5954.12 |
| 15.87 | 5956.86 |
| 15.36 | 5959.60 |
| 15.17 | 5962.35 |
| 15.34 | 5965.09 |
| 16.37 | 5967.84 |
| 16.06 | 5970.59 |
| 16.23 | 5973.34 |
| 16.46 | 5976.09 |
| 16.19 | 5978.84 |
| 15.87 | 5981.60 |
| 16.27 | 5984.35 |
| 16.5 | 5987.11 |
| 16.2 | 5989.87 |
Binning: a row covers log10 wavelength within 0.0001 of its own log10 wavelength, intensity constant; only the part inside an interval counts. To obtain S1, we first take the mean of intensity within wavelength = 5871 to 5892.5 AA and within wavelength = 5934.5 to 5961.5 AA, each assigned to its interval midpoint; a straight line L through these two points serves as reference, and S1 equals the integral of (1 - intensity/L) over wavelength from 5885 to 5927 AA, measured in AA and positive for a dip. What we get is 1.98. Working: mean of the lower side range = 15.1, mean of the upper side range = 15.6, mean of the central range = 14.5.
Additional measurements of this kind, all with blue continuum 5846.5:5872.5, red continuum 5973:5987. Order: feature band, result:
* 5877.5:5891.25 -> 0.93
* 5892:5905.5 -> 2.07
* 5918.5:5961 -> 1.44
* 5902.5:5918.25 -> 0.91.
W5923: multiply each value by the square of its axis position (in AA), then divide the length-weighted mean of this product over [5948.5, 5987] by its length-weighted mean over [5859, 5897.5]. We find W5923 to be 1.1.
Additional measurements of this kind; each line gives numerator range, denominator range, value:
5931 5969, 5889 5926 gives 1.09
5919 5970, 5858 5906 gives 1.07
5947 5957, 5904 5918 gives 1.03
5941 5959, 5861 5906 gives 1.07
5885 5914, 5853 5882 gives 0.89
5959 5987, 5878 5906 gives 1.15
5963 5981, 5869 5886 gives 1.05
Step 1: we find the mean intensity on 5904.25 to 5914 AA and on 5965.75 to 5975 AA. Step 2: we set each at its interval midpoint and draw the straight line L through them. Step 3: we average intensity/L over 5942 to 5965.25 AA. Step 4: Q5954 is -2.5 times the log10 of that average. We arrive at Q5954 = 0.03 mag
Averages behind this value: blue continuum 15.1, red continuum 16.2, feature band 15.5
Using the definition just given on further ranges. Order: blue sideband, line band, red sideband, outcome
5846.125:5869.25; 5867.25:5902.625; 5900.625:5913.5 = 0.06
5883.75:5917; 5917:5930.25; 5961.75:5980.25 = -0.06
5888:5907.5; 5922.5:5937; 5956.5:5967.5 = -0.08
